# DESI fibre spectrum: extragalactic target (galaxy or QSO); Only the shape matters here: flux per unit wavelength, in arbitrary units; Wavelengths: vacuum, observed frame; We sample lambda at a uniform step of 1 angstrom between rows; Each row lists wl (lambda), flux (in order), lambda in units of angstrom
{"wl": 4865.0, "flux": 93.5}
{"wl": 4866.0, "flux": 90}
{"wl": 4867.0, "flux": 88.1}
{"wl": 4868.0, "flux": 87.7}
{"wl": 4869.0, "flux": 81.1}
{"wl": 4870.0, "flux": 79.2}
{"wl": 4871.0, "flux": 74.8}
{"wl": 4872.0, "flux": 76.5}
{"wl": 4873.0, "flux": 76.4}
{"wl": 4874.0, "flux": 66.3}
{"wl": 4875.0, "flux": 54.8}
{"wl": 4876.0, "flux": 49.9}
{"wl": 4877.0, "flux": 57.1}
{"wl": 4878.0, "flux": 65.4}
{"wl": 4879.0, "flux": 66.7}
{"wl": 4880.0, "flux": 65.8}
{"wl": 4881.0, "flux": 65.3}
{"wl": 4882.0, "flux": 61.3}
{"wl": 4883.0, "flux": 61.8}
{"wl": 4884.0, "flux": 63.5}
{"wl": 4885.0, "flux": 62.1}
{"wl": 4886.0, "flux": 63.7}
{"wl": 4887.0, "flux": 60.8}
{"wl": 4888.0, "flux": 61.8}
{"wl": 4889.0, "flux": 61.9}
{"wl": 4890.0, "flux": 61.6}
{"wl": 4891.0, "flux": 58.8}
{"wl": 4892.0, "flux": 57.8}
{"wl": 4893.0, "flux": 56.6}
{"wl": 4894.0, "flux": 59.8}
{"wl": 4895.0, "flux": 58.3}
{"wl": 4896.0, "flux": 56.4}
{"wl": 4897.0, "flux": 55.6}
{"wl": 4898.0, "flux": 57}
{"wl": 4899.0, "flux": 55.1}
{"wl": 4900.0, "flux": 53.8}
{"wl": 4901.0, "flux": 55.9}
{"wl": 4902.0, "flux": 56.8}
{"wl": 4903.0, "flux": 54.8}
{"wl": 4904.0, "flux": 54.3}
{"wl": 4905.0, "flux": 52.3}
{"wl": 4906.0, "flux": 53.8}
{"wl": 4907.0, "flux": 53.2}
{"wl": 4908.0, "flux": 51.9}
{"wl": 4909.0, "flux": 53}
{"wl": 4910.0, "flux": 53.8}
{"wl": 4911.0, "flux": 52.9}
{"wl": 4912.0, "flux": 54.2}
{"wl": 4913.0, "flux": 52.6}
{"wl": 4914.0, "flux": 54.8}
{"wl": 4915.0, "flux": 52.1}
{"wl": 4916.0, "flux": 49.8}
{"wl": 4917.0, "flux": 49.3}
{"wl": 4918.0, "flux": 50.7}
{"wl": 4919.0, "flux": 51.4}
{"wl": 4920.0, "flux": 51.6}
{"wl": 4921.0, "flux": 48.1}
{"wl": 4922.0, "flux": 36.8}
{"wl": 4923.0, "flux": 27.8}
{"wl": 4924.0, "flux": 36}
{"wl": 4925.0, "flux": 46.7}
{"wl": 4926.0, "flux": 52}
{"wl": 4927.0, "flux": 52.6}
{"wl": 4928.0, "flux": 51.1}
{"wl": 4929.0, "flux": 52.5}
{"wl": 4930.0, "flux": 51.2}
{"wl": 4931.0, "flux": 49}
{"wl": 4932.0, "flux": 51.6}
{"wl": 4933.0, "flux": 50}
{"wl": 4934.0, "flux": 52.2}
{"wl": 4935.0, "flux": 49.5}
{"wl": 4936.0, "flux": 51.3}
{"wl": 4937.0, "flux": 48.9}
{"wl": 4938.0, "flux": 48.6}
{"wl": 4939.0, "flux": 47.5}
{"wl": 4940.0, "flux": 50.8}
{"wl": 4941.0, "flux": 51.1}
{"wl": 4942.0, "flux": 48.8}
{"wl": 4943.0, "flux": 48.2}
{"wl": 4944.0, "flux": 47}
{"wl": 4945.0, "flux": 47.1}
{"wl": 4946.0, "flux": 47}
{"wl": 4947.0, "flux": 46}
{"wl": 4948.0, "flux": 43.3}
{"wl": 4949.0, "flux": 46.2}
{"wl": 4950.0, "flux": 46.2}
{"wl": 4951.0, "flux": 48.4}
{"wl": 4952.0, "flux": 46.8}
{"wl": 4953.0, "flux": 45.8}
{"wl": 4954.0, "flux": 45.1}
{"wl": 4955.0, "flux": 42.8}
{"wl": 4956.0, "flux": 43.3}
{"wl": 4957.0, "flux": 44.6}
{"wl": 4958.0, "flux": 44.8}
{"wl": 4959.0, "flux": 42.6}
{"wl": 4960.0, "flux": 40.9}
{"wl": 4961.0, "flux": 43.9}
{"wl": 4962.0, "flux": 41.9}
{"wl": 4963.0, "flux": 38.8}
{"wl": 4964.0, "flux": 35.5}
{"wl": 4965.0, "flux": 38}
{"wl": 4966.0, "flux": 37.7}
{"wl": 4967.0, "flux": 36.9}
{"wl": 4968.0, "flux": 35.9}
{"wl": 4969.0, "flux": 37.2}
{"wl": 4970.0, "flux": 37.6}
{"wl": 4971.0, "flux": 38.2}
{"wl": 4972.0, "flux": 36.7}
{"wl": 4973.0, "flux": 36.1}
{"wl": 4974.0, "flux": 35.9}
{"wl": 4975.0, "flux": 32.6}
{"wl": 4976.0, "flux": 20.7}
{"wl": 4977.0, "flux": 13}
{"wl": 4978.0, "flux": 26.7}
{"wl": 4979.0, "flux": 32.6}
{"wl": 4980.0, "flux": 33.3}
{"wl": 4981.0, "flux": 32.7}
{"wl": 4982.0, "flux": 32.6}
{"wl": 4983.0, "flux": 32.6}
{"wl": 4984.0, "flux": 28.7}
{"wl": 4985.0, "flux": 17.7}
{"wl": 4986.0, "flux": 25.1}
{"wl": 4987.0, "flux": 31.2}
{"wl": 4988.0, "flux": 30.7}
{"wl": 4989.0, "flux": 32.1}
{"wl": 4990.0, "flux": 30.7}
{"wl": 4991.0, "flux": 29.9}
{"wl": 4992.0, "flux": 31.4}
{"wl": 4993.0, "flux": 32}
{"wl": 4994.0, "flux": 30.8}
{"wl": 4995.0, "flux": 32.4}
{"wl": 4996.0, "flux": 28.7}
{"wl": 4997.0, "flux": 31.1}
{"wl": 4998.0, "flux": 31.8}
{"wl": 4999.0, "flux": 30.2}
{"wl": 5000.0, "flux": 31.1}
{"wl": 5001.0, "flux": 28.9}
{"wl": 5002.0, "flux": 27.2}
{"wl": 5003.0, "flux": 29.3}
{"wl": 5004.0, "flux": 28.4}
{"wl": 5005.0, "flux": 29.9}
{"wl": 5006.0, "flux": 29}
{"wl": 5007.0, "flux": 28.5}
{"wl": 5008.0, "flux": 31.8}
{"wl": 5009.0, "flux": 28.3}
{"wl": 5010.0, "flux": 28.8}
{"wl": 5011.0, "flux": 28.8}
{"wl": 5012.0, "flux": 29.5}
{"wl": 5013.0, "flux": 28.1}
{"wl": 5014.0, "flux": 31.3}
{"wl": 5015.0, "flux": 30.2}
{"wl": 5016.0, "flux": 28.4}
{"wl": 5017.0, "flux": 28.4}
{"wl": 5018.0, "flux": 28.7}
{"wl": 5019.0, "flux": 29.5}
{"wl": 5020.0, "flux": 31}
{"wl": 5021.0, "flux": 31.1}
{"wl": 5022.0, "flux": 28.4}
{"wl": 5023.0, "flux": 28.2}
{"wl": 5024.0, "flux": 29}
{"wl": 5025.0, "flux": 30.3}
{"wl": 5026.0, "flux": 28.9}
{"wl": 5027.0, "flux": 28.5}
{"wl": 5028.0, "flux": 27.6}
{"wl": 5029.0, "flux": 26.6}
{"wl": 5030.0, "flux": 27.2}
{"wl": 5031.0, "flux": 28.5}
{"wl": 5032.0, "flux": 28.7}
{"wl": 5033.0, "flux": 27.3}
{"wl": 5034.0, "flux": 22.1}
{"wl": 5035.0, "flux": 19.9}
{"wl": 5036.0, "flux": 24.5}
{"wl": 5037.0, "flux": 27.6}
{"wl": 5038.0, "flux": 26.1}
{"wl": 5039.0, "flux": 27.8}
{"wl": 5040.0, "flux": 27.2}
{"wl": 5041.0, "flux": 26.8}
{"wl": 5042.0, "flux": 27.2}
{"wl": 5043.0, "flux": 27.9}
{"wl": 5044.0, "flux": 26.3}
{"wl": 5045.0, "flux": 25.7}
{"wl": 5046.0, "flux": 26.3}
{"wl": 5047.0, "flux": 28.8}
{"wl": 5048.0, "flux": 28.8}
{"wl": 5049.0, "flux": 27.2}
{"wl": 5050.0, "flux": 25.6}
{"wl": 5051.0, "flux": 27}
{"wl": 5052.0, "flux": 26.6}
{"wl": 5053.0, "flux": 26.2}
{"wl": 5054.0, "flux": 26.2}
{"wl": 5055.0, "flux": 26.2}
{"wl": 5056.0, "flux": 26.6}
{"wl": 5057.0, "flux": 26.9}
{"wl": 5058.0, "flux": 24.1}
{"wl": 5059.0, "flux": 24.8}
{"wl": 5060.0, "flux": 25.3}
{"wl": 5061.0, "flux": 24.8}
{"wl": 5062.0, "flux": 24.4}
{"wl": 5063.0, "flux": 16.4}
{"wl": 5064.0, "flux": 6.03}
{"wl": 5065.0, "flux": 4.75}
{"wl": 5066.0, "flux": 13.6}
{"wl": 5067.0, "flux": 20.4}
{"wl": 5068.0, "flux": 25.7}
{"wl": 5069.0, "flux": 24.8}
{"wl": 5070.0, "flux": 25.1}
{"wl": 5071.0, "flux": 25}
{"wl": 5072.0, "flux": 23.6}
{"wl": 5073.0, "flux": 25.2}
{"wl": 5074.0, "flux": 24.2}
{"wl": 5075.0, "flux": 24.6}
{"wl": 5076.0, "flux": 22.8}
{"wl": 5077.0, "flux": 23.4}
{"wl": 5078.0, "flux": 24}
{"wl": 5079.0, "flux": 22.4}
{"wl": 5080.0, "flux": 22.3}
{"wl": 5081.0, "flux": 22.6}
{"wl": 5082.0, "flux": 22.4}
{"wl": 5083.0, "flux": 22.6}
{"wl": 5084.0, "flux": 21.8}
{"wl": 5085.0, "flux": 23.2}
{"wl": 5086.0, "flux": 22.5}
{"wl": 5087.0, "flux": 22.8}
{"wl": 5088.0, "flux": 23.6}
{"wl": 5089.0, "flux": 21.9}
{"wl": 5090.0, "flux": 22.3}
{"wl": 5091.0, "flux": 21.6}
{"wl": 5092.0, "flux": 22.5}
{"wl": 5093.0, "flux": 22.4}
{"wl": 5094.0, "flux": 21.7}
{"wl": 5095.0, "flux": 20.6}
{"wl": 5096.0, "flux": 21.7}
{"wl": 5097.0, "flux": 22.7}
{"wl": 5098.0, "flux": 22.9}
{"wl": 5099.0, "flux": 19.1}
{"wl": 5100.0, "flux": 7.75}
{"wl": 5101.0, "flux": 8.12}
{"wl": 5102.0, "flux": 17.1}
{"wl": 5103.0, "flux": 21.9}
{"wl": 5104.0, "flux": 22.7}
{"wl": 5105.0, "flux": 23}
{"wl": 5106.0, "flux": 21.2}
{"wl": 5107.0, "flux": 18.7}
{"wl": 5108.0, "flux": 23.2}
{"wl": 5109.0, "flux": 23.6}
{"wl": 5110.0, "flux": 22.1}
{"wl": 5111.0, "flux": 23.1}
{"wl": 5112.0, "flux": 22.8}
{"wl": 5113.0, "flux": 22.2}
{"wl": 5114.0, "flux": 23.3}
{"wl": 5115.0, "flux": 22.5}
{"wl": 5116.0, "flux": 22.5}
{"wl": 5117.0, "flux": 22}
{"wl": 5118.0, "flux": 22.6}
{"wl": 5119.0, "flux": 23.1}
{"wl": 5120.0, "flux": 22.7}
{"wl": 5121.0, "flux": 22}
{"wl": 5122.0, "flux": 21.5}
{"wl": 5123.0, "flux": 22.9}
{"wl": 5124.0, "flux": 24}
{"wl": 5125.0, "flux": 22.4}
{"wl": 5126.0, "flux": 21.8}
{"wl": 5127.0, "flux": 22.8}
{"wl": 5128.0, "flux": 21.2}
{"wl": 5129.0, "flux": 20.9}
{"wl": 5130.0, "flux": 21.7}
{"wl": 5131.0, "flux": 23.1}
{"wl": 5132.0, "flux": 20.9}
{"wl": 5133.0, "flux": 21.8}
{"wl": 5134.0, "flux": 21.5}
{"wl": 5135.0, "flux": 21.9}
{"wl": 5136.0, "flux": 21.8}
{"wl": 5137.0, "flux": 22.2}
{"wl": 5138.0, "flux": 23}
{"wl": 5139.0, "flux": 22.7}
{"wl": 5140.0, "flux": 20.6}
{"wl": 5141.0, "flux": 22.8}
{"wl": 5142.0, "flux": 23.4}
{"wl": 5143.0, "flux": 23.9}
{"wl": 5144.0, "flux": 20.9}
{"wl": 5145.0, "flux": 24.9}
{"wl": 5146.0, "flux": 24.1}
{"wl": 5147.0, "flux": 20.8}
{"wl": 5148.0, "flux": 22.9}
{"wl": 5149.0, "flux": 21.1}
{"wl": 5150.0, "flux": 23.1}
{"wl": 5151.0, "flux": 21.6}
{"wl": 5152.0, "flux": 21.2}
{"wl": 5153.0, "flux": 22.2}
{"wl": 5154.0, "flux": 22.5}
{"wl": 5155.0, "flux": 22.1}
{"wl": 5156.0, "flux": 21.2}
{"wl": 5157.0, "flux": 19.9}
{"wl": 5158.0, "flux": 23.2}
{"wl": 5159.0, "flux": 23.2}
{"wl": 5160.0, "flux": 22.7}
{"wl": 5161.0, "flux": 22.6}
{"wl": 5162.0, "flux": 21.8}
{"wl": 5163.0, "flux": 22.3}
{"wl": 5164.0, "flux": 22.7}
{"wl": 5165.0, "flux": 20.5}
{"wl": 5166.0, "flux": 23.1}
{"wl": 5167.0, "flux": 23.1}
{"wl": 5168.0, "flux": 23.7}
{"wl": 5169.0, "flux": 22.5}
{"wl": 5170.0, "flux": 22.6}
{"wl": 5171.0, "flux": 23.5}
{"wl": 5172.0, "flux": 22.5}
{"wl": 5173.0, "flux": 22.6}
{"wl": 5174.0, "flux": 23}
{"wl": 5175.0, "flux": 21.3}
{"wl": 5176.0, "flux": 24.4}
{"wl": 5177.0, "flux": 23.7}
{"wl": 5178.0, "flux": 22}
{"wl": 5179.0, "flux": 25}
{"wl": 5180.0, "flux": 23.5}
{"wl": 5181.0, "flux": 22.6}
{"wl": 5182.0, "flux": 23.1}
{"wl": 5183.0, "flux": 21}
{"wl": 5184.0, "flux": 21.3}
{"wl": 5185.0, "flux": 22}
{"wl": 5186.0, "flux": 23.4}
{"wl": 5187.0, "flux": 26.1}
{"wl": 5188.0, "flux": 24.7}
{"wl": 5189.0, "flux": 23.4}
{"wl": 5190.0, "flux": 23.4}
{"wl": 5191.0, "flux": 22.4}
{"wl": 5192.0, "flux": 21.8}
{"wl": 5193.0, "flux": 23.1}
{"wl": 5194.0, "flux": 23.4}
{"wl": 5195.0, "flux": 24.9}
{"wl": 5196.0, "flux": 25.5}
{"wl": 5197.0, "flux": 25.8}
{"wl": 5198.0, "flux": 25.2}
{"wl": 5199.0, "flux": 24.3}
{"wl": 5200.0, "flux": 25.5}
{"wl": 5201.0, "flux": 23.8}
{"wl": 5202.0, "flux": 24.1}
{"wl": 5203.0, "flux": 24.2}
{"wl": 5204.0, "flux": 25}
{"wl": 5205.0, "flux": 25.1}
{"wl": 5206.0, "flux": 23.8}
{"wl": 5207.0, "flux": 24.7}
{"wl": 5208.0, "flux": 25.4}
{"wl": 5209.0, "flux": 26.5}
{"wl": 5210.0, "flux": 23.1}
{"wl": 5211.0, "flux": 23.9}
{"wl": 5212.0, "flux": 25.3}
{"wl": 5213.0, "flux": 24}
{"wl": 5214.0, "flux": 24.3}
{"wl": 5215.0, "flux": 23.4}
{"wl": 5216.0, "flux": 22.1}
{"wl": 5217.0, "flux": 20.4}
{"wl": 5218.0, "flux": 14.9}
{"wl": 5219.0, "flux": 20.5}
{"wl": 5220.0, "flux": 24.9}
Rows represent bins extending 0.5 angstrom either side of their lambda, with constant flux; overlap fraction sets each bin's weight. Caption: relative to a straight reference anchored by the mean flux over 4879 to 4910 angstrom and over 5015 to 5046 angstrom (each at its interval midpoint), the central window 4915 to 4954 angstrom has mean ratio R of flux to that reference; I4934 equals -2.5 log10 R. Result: 0.027 mag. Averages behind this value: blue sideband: 58.2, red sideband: 27.5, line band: 47.9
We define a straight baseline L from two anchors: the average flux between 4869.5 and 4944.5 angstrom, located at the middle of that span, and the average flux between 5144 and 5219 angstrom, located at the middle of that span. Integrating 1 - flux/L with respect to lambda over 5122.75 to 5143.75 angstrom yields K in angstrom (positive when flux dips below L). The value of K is 4.7 angstrom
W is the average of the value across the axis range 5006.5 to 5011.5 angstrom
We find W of 29.2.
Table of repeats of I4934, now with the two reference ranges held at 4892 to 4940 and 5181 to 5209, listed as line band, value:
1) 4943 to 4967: 0.096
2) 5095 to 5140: 0.419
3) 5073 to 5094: 0.463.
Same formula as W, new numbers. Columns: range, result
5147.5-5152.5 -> 22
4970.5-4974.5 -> 36.7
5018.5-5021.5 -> 30.5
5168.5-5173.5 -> 22.7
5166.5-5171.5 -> 23.1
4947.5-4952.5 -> 46.2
